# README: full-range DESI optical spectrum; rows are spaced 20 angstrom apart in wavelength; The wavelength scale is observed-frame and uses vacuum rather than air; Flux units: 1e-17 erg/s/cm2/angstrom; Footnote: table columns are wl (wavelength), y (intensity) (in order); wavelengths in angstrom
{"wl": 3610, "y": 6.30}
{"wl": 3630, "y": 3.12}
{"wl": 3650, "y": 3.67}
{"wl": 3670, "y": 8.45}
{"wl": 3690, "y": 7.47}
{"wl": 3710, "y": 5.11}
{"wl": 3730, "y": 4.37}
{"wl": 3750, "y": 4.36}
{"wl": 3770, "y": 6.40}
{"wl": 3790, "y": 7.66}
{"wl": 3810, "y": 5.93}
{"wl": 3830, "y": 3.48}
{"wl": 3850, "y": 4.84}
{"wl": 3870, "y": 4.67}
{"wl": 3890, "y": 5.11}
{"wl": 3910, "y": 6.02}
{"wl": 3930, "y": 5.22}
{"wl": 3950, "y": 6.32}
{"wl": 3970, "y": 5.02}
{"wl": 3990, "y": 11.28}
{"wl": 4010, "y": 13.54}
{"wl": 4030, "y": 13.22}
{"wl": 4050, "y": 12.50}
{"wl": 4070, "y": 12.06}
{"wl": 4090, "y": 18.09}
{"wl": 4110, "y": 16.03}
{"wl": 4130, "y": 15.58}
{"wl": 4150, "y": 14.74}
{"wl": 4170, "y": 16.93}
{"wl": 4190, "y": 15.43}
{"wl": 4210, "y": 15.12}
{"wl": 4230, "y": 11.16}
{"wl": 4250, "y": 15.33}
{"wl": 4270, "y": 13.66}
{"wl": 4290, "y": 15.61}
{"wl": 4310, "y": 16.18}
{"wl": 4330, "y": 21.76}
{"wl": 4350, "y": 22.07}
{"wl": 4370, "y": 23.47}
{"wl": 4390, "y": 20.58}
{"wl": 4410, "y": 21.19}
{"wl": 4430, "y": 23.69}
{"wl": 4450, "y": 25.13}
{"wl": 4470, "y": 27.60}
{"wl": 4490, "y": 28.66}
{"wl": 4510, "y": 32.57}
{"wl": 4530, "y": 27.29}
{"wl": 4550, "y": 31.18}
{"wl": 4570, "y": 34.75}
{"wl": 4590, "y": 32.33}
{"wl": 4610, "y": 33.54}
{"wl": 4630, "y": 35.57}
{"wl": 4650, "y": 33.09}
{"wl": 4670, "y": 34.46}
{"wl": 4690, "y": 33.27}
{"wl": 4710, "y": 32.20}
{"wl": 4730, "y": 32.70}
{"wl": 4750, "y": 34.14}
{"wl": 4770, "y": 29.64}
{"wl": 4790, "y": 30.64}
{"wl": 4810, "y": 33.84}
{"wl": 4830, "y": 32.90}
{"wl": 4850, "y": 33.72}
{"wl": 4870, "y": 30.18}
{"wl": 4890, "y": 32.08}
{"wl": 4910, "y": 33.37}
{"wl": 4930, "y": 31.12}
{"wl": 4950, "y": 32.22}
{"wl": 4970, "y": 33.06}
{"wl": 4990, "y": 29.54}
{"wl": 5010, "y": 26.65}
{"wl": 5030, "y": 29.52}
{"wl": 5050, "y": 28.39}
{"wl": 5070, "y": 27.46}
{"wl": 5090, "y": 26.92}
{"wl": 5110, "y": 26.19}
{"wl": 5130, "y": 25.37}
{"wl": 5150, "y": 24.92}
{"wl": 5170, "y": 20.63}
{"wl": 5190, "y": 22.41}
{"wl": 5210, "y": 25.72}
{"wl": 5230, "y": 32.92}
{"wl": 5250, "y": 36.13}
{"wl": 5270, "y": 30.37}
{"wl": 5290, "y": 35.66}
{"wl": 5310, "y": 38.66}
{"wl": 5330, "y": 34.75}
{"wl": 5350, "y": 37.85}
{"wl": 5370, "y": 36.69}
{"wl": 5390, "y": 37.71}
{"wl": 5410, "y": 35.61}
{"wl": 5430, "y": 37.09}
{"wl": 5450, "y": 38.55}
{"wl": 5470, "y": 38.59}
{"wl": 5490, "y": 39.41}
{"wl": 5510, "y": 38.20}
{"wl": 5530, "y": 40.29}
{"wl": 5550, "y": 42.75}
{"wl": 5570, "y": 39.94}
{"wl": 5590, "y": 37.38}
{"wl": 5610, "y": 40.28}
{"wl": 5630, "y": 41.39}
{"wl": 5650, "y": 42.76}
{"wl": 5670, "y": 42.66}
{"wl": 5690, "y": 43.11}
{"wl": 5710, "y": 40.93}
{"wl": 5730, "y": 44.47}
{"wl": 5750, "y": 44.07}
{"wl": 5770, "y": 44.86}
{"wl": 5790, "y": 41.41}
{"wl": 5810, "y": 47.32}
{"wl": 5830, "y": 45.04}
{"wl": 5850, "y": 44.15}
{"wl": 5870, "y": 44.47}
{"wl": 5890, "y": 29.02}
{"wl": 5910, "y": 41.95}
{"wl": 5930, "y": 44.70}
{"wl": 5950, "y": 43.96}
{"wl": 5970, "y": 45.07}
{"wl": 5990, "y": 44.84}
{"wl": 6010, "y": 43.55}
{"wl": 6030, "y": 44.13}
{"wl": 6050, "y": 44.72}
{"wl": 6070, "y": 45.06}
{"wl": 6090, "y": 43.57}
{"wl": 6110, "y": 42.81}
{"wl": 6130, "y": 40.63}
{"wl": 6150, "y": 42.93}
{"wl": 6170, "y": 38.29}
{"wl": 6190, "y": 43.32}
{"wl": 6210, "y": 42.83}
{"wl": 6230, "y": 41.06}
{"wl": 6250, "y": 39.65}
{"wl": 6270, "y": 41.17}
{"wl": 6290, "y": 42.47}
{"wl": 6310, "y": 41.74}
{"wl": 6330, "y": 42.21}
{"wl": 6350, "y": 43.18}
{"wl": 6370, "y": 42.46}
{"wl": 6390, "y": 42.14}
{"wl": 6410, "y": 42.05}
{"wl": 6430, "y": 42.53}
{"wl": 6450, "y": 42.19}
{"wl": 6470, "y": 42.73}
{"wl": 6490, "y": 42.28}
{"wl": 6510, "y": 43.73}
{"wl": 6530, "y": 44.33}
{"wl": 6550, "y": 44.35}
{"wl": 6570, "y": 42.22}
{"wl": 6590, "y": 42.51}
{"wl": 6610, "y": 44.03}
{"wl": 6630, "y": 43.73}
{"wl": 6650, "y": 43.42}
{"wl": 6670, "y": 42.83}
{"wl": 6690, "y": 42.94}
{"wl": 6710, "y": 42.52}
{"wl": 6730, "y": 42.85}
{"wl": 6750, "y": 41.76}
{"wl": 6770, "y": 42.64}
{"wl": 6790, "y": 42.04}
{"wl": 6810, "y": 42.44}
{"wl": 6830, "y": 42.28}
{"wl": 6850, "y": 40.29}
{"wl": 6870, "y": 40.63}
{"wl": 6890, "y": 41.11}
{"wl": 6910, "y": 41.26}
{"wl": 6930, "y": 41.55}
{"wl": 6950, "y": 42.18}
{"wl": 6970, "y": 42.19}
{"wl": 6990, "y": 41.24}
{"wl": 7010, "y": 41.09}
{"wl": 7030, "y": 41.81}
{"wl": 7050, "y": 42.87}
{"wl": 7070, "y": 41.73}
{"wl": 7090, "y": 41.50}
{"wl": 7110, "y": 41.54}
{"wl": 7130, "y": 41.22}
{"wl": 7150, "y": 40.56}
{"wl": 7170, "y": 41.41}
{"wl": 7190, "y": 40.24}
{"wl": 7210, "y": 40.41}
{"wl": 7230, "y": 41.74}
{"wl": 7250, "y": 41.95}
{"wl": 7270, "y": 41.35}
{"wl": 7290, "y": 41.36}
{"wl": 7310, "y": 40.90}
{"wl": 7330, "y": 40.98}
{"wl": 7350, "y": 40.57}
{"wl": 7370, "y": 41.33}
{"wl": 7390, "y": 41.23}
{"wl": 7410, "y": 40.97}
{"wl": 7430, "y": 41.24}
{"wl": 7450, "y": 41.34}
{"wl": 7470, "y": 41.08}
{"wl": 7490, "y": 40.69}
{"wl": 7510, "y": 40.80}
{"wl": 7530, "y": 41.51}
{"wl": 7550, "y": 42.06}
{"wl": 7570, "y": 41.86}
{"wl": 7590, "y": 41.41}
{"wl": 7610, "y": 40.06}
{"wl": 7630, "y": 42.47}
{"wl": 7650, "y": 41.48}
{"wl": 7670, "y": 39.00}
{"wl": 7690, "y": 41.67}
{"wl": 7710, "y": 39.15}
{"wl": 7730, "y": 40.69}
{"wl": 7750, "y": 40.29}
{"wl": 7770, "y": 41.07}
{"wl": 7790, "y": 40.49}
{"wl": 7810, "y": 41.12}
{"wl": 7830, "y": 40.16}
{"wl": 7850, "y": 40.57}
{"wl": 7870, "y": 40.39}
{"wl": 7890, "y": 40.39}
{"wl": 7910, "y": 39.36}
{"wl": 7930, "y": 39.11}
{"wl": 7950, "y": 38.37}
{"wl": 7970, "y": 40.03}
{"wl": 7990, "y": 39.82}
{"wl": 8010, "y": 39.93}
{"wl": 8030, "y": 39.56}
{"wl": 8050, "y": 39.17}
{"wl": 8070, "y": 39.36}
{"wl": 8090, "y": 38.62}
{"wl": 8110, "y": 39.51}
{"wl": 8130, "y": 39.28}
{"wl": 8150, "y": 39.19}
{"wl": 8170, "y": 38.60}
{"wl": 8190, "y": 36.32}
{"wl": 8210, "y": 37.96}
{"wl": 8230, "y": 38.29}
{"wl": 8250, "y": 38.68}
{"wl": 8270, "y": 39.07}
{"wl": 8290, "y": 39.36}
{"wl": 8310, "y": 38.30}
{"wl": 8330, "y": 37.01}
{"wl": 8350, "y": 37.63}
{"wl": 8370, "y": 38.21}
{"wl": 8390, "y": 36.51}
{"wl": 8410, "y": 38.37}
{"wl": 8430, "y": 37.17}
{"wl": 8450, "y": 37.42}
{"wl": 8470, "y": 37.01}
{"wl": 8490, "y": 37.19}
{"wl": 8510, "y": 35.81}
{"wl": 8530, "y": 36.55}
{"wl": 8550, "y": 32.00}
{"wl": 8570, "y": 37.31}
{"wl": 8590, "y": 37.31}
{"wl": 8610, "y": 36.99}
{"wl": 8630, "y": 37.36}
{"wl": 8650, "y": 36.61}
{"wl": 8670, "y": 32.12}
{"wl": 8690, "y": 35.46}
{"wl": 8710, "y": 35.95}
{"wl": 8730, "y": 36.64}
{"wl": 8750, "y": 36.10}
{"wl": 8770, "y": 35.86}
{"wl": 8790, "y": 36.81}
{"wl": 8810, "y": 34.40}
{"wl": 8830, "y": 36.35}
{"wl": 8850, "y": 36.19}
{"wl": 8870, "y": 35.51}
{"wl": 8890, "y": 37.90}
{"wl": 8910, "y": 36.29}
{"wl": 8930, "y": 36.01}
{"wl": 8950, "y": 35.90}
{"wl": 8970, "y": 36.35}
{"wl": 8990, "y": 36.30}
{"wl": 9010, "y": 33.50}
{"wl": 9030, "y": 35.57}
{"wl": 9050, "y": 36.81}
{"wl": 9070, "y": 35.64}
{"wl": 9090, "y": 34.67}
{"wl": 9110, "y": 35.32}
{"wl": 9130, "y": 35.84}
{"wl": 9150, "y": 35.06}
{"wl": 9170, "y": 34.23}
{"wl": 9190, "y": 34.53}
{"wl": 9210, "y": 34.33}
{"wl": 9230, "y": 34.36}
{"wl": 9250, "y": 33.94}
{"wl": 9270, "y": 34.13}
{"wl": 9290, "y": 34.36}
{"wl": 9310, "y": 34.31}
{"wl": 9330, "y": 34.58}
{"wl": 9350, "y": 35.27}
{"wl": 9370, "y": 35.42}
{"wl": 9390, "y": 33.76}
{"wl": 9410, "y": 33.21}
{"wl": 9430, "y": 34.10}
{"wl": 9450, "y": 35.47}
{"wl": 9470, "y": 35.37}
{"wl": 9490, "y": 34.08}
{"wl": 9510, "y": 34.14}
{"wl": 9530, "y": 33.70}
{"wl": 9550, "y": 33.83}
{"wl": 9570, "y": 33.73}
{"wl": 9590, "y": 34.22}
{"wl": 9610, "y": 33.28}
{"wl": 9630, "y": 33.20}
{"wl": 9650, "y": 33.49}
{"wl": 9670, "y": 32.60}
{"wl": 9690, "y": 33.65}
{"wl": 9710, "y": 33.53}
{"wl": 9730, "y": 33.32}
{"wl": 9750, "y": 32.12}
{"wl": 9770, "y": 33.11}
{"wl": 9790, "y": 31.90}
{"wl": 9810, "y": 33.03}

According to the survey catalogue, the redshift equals 0.000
